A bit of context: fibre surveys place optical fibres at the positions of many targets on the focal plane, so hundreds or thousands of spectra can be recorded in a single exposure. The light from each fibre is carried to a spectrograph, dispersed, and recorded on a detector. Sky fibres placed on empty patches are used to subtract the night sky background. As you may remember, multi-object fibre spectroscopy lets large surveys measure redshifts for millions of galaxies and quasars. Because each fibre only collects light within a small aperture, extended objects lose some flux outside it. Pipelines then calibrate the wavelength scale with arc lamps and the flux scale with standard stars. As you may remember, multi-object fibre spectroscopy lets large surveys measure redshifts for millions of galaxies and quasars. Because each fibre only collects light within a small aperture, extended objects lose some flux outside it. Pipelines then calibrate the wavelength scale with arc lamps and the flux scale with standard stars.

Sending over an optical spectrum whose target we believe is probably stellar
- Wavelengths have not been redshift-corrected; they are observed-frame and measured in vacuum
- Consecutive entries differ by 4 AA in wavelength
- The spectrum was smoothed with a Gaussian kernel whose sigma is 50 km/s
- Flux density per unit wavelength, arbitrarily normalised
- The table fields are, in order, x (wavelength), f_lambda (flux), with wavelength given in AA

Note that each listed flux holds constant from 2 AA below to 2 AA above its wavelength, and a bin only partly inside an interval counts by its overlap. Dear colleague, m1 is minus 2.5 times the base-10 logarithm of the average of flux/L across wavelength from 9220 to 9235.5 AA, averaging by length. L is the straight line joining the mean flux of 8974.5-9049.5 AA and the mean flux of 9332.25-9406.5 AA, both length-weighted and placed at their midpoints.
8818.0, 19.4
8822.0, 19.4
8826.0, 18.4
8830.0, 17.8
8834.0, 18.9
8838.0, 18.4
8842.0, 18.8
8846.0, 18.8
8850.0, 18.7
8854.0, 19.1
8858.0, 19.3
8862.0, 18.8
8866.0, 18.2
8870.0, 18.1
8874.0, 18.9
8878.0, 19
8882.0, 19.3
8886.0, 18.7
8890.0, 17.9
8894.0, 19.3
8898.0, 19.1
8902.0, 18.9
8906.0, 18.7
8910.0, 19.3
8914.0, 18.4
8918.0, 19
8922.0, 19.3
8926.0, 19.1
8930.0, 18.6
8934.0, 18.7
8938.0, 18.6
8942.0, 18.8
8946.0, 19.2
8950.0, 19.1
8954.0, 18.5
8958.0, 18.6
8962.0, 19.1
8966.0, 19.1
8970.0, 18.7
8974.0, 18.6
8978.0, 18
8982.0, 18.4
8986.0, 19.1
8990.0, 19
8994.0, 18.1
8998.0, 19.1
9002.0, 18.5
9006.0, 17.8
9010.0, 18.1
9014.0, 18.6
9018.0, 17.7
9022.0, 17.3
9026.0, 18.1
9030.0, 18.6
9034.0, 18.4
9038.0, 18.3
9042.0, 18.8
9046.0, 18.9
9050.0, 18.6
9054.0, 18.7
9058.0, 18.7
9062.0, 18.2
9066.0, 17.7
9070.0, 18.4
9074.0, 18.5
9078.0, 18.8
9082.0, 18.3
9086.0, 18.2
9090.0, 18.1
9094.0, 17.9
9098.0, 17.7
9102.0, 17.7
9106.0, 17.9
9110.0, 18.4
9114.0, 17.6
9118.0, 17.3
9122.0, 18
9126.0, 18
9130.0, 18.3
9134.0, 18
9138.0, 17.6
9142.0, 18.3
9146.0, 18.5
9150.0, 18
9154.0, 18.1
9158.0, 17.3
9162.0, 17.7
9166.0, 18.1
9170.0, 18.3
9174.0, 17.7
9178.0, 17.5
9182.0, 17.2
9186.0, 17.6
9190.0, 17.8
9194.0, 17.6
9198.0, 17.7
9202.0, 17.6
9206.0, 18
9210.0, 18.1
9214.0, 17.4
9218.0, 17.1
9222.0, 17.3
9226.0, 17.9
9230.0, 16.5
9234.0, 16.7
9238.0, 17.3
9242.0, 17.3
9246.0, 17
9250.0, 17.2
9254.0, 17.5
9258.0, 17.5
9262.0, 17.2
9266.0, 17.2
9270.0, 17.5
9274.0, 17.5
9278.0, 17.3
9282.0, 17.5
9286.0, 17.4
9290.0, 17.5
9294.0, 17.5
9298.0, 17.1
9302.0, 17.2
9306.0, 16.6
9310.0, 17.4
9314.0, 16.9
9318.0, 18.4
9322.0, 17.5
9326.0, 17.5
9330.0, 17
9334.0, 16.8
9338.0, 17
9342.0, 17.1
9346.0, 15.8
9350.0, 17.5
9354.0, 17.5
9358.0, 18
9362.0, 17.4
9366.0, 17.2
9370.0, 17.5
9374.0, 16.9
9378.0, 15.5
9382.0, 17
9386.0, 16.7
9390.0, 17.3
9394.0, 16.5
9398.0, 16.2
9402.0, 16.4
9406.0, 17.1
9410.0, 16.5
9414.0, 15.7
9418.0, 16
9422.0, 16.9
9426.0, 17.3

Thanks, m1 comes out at 0.02 mag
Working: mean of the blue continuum 18.4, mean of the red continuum 16.9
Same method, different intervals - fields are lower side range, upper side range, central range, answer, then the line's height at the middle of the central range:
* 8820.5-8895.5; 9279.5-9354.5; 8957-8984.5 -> -0.02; 18.3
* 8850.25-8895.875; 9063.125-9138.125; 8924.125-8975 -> -0.02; 18.5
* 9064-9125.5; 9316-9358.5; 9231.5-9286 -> 0.01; 17.5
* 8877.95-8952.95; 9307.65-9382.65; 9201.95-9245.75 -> 0.02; 17.6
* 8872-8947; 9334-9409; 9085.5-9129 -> 0.01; 18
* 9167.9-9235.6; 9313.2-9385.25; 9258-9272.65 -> 0.00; 17.4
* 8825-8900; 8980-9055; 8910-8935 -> -0.02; 18.6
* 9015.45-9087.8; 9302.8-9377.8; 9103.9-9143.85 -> 0.01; 18.1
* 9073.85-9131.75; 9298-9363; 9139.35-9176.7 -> -0.01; 17.8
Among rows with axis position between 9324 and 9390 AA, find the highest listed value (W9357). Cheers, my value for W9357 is 18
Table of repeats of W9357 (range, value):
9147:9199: 18.3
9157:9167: 18.1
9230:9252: 17.3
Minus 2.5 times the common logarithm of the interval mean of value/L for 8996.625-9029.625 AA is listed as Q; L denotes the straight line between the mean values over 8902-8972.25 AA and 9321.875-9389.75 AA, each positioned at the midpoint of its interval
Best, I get 0.02 mag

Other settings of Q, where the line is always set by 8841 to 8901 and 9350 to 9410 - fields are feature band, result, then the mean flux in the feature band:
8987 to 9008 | -0.01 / 18.5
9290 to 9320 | -0.01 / 17.3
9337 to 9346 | 0.02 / 16.8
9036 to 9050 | -0.03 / 18.7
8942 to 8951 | -0.03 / 19.1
